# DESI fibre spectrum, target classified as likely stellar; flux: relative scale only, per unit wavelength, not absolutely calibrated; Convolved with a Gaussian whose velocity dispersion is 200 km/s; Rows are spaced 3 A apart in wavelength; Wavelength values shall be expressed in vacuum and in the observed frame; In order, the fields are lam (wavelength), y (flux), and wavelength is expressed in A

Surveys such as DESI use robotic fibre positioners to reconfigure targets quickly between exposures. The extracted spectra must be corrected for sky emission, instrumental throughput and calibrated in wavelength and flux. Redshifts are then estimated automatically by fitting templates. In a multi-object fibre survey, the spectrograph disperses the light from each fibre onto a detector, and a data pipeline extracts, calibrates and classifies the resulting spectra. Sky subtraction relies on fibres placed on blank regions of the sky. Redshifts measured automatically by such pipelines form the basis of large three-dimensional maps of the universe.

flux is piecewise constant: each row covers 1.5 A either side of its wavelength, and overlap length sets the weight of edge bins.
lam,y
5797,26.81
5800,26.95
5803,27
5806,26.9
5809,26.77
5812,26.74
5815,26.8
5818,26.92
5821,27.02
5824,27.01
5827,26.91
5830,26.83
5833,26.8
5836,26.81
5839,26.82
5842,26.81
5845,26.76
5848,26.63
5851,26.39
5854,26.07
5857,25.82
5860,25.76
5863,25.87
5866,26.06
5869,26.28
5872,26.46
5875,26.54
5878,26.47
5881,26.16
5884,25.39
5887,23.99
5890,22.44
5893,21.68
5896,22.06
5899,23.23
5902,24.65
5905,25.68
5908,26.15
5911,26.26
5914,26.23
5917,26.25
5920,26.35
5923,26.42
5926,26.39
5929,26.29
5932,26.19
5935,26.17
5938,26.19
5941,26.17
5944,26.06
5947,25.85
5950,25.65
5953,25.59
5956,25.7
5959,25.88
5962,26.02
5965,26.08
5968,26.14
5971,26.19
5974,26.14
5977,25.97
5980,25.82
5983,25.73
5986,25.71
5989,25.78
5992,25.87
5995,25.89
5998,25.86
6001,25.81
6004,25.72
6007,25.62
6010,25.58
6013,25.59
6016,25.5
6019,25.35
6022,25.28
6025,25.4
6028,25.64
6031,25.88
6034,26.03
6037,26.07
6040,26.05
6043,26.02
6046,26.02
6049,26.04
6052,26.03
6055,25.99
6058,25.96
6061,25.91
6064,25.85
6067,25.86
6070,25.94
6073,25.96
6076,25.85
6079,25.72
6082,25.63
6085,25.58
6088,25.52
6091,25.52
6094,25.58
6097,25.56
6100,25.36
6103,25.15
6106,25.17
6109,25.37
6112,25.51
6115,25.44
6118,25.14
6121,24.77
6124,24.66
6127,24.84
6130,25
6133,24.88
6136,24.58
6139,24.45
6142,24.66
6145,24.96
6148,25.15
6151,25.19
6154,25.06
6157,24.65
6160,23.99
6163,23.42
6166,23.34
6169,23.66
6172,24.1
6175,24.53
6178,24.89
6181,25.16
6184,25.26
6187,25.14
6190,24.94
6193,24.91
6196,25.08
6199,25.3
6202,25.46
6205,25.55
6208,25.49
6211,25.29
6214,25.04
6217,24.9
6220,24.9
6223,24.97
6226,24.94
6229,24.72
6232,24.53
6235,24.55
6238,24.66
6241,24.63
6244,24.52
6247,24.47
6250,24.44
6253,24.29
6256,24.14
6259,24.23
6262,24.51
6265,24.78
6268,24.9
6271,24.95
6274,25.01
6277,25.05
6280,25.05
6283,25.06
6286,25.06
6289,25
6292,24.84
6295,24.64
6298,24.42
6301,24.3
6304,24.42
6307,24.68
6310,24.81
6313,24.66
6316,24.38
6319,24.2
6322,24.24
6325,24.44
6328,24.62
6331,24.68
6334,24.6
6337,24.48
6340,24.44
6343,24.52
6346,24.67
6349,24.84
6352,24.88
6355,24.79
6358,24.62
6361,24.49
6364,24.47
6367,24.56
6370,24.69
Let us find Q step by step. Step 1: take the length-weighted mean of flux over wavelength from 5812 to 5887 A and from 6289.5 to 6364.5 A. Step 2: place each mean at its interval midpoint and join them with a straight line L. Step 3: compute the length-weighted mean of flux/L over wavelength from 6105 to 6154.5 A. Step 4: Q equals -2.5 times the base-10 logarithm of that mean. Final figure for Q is 0.02 mag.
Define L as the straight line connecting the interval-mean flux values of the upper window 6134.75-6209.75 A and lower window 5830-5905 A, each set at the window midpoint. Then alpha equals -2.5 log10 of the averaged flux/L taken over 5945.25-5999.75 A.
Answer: -0.03 mag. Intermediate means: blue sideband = 25.5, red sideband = 24.8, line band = 25.9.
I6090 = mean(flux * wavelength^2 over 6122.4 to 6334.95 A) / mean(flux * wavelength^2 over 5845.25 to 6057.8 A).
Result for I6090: 1.05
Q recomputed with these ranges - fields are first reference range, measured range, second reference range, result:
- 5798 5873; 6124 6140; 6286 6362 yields 0.03 mag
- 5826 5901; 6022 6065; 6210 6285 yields -0.03 mag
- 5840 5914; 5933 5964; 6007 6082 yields -0.01 mag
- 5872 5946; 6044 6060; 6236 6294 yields -0.04 mag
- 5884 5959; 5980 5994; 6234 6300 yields -0.02 mag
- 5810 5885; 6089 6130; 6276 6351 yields 0.01 mag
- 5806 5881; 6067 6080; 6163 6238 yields -0.02 mag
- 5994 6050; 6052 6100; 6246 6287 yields -0.01 mag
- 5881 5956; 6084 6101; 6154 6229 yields -0.02 mag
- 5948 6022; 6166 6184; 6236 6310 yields 0.03 mag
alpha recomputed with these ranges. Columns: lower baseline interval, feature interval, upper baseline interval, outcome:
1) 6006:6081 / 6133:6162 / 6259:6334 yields 0.027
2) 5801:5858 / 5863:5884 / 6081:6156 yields 0.011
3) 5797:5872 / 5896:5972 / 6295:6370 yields 0.015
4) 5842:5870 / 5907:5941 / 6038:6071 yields -0.005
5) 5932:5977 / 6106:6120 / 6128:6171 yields -0.024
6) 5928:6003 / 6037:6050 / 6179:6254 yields -0.017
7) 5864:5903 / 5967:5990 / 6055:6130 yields -0.036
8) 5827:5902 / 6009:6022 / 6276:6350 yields -0.009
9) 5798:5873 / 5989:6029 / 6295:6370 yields 0.011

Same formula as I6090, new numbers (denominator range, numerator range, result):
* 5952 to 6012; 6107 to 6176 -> 1.01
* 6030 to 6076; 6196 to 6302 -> 1.02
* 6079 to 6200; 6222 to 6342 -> 1.03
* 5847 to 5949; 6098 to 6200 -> 1.05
